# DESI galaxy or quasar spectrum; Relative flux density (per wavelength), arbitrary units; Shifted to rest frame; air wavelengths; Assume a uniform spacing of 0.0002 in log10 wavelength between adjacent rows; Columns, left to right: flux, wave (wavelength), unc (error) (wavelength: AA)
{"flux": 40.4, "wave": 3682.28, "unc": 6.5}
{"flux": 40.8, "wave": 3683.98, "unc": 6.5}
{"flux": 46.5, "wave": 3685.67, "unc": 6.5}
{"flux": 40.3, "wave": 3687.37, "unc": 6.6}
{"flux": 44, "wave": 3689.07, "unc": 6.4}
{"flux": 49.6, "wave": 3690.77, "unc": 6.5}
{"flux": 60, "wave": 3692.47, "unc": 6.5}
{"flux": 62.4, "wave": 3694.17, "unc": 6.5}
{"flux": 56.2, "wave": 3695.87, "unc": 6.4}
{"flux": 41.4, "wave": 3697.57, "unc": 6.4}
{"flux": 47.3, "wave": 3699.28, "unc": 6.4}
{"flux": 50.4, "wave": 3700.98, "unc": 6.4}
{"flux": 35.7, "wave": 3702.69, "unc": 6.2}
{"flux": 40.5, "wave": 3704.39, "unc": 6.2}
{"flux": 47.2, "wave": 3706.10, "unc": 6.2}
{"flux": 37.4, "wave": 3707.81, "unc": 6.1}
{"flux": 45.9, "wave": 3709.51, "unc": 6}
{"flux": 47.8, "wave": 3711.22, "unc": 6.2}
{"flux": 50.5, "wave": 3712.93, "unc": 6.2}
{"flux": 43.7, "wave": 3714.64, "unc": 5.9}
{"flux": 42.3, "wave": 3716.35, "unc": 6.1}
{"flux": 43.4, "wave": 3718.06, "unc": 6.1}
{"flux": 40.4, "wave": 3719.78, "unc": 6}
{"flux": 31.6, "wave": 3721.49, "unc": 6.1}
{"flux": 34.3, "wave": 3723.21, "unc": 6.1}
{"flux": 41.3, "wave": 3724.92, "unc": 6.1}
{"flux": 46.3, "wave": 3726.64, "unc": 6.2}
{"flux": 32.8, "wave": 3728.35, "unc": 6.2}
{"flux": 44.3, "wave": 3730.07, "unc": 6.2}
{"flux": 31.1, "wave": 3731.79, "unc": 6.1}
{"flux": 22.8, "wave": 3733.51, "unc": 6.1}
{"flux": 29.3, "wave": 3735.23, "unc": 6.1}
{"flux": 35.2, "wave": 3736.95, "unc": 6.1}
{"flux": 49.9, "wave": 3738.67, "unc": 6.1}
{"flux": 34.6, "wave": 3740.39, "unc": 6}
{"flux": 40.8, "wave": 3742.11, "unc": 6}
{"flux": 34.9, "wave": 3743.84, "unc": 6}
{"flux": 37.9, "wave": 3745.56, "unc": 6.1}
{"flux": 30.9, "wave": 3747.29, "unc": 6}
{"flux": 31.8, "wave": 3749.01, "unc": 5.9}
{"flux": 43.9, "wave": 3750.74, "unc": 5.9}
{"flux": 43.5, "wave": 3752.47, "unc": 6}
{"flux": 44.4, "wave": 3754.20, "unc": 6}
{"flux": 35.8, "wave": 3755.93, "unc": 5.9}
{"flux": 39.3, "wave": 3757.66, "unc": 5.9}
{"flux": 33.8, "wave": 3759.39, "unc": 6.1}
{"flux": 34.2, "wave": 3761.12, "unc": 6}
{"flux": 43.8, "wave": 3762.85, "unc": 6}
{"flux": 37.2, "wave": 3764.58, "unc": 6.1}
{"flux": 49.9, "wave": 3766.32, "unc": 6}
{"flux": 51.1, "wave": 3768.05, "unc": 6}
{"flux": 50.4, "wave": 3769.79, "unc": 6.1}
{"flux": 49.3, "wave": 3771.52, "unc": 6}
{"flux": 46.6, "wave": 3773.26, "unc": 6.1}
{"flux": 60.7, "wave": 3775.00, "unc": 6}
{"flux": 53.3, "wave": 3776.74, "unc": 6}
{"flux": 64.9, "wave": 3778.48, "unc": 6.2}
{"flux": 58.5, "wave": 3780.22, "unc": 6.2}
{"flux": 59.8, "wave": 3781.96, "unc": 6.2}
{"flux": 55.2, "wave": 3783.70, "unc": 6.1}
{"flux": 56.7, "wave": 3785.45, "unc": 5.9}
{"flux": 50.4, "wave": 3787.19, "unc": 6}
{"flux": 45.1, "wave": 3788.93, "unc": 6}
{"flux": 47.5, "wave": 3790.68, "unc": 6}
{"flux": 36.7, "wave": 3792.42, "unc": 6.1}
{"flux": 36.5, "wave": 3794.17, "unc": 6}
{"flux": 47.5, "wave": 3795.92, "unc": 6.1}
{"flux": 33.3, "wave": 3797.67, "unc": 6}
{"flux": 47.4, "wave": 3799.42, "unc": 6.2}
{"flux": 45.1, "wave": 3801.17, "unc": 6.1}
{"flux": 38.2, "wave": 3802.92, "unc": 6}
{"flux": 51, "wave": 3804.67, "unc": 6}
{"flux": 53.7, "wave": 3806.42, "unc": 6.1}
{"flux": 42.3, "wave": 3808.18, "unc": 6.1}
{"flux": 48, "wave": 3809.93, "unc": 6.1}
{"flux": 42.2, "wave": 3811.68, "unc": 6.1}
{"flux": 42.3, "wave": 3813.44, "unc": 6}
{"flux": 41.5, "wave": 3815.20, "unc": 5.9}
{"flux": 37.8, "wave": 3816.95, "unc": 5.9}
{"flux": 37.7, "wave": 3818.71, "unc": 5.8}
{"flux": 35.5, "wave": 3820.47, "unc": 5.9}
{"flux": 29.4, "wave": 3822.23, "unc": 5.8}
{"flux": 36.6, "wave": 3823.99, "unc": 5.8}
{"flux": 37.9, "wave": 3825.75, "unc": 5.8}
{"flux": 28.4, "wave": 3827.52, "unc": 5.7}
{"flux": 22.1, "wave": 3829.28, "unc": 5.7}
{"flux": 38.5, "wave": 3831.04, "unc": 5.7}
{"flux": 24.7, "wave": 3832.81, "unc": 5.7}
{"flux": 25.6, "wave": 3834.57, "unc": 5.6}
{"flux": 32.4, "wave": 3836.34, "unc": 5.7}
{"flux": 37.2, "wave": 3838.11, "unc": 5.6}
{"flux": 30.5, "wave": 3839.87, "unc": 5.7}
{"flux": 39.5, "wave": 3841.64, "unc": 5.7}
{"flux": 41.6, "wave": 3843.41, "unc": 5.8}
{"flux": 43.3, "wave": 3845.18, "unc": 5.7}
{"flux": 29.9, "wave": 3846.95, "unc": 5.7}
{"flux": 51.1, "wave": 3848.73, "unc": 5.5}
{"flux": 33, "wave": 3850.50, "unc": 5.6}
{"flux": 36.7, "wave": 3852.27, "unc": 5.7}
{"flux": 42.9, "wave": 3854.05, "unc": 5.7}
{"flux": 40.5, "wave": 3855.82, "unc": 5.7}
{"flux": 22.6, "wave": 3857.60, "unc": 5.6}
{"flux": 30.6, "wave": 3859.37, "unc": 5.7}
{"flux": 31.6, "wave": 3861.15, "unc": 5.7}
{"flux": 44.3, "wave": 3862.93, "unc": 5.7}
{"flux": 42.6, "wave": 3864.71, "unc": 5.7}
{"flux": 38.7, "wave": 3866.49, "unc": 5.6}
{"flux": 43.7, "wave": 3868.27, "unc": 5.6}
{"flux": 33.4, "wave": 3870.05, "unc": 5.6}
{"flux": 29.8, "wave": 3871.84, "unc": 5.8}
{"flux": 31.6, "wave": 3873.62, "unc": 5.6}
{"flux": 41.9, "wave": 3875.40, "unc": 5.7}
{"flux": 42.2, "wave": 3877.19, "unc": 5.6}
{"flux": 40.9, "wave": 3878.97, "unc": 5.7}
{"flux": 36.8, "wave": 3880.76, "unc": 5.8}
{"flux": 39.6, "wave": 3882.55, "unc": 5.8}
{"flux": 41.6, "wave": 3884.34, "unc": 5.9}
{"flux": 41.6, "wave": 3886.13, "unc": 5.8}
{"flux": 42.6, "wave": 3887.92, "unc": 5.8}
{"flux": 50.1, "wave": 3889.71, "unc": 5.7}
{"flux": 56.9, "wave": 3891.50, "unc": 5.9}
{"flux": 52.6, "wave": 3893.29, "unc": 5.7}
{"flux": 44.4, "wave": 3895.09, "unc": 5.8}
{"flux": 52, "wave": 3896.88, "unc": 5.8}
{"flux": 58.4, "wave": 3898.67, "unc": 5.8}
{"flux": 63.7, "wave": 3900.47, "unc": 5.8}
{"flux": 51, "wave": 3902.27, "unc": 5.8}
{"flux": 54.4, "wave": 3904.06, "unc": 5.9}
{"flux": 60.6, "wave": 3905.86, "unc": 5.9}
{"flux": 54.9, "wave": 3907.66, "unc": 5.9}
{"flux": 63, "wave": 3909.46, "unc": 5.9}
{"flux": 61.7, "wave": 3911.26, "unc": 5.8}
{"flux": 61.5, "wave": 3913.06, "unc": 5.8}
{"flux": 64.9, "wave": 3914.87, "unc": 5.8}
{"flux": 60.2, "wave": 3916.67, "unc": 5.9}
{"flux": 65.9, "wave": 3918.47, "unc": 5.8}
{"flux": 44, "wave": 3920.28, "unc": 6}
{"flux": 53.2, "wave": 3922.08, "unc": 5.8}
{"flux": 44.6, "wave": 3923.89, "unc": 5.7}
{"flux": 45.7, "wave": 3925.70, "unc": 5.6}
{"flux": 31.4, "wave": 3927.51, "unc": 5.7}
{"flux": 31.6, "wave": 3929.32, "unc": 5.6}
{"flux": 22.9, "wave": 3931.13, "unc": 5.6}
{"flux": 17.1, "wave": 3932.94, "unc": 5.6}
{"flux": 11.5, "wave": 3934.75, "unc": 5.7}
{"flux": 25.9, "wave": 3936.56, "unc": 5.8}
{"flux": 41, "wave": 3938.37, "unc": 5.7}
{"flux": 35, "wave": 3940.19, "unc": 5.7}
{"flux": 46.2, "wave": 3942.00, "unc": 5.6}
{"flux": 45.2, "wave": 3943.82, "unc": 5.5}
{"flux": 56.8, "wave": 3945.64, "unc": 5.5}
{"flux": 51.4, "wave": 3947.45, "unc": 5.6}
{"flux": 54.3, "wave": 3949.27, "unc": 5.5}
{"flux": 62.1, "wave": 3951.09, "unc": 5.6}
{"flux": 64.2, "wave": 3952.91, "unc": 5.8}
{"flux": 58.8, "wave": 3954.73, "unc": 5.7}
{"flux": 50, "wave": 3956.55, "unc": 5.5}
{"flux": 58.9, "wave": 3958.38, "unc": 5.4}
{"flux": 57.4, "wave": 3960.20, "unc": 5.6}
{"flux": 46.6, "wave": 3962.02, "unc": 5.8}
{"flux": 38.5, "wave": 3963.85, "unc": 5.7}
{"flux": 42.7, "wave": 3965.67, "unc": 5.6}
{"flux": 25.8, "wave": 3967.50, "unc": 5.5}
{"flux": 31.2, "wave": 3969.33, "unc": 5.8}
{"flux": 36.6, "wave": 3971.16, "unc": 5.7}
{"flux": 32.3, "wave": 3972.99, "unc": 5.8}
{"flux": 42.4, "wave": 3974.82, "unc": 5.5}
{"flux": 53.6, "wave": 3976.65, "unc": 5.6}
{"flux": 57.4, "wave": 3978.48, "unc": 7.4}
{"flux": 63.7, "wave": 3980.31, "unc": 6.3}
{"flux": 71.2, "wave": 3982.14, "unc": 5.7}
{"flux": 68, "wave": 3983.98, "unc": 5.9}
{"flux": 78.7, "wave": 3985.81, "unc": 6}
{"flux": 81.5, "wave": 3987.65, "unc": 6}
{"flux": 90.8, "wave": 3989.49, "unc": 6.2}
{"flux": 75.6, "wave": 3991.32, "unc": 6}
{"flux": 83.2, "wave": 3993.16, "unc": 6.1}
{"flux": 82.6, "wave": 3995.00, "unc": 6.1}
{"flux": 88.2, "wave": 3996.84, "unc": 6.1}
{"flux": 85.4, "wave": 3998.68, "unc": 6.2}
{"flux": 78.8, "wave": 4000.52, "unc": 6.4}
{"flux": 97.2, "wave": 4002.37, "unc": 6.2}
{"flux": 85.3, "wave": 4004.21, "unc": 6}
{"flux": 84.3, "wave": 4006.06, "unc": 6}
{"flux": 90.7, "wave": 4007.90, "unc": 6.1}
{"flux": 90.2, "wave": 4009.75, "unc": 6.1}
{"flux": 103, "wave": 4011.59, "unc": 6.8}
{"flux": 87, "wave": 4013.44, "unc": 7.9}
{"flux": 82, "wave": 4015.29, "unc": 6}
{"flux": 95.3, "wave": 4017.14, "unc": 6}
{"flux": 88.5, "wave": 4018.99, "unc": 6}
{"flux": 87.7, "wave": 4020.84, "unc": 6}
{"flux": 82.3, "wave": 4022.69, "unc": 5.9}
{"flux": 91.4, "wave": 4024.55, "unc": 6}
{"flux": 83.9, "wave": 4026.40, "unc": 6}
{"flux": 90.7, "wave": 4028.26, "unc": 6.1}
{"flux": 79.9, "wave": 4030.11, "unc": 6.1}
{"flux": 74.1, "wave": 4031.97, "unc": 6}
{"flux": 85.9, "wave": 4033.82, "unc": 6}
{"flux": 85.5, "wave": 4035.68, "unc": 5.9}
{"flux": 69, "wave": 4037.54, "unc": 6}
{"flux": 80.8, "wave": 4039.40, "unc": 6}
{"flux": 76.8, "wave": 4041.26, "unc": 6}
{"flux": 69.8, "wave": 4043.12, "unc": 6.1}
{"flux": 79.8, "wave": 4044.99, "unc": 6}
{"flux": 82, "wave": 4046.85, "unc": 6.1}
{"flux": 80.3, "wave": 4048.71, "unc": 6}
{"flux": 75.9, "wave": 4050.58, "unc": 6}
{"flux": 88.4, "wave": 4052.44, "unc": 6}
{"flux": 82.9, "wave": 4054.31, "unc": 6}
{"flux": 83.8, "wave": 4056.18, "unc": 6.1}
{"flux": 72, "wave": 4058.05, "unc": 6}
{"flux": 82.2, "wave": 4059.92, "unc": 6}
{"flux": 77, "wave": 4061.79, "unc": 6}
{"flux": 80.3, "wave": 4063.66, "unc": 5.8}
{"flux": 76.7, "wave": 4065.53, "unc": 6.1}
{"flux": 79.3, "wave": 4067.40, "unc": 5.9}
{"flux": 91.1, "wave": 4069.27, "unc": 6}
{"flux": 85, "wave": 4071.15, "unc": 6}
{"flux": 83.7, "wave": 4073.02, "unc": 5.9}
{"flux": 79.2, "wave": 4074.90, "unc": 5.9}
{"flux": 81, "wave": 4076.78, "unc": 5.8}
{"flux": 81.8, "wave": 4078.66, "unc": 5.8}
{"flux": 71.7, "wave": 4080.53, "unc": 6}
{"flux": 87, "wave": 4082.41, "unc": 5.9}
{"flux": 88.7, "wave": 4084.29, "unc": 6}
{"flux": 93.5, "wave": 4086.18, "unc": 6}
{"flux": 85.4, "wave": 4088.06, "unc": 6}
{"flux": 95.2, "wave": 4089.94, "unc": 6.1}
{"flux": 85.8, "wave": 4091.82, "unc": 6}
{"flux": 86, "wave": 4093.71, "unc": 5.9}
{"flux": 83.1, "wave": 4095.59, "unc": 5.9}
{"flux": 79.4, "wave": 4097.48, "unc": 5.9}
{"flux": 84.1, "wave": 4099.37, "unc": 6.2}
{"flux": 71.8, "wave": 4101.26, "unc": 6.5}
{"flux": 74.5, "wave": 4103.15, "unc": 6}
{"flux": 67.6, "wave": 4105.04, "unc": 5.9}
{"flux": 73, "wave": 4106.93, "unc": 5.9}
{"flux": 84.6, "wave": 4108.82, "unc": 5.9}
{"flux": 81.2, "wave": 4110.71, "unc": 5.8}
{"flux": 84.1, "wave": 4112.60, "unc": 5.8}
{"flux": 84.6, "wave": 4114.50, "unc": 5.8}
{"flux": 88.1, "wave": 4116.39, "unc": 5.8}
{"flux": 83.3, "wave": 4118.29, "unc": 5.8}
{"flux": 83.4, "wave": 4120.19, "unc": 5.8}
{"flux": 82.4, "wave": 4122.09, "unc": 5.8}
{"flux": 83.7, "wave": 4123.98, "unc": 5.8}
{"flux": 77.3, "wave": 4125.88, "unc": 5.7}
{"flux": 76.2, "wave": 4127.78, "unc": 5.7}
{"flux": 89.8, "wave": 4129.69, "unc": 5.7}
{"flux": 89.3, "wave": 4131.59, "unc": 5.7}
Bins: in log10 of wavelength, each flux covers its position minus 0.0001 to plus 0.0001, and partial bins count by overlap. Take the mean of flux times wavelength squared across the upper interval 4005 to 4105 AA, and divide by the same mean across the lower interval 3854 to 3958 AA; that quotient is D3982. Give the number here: 2.0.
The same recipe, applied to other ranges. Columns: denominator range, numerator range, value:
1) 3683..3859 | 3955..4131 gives 2.14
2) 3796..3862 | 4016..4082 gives 2.44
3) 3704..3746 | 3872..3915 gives 1.38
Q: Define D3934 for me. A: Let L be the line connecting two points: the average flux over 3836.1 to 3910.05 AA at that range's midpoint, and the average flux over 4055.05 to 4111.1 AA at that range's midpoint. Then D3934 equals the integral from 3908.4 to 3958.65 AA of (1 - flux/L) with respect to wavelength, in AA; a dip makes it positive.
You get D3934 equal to 6.0 AA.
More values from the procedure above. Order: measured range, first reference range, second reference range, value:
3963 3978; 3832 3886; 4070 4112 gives 5.2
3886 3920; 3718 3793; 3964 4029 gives 3.4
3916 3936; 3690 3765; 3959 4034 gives 8.0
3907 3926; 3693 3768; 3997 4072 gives 2.9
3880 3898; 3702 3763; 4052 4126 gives 3.7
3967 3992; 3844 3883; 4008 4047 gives 4.6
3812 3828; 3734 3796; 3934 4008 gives 3.8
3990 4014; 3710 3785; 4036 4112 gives -4.8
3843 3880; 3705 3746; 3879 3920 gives 9.2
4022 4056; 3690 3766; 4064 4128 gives -2.4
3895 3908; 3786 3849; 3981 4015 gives 1.0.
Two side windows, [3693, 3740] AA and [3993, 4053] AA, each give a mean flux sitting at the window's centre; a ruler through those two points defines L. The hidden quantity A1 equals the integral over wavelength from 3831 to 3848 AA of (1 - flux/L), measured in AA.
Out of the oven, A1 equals 7.13 AA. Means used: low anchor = 41.9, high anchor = 84.4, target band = 34.3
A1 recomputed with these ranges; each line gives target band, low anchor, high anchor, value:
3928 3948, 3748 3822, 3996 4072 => 10.0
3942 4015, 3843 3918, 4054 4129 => -2.7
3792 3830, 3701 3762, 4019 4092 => 7.5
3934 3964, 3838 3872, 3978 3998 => 8.2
